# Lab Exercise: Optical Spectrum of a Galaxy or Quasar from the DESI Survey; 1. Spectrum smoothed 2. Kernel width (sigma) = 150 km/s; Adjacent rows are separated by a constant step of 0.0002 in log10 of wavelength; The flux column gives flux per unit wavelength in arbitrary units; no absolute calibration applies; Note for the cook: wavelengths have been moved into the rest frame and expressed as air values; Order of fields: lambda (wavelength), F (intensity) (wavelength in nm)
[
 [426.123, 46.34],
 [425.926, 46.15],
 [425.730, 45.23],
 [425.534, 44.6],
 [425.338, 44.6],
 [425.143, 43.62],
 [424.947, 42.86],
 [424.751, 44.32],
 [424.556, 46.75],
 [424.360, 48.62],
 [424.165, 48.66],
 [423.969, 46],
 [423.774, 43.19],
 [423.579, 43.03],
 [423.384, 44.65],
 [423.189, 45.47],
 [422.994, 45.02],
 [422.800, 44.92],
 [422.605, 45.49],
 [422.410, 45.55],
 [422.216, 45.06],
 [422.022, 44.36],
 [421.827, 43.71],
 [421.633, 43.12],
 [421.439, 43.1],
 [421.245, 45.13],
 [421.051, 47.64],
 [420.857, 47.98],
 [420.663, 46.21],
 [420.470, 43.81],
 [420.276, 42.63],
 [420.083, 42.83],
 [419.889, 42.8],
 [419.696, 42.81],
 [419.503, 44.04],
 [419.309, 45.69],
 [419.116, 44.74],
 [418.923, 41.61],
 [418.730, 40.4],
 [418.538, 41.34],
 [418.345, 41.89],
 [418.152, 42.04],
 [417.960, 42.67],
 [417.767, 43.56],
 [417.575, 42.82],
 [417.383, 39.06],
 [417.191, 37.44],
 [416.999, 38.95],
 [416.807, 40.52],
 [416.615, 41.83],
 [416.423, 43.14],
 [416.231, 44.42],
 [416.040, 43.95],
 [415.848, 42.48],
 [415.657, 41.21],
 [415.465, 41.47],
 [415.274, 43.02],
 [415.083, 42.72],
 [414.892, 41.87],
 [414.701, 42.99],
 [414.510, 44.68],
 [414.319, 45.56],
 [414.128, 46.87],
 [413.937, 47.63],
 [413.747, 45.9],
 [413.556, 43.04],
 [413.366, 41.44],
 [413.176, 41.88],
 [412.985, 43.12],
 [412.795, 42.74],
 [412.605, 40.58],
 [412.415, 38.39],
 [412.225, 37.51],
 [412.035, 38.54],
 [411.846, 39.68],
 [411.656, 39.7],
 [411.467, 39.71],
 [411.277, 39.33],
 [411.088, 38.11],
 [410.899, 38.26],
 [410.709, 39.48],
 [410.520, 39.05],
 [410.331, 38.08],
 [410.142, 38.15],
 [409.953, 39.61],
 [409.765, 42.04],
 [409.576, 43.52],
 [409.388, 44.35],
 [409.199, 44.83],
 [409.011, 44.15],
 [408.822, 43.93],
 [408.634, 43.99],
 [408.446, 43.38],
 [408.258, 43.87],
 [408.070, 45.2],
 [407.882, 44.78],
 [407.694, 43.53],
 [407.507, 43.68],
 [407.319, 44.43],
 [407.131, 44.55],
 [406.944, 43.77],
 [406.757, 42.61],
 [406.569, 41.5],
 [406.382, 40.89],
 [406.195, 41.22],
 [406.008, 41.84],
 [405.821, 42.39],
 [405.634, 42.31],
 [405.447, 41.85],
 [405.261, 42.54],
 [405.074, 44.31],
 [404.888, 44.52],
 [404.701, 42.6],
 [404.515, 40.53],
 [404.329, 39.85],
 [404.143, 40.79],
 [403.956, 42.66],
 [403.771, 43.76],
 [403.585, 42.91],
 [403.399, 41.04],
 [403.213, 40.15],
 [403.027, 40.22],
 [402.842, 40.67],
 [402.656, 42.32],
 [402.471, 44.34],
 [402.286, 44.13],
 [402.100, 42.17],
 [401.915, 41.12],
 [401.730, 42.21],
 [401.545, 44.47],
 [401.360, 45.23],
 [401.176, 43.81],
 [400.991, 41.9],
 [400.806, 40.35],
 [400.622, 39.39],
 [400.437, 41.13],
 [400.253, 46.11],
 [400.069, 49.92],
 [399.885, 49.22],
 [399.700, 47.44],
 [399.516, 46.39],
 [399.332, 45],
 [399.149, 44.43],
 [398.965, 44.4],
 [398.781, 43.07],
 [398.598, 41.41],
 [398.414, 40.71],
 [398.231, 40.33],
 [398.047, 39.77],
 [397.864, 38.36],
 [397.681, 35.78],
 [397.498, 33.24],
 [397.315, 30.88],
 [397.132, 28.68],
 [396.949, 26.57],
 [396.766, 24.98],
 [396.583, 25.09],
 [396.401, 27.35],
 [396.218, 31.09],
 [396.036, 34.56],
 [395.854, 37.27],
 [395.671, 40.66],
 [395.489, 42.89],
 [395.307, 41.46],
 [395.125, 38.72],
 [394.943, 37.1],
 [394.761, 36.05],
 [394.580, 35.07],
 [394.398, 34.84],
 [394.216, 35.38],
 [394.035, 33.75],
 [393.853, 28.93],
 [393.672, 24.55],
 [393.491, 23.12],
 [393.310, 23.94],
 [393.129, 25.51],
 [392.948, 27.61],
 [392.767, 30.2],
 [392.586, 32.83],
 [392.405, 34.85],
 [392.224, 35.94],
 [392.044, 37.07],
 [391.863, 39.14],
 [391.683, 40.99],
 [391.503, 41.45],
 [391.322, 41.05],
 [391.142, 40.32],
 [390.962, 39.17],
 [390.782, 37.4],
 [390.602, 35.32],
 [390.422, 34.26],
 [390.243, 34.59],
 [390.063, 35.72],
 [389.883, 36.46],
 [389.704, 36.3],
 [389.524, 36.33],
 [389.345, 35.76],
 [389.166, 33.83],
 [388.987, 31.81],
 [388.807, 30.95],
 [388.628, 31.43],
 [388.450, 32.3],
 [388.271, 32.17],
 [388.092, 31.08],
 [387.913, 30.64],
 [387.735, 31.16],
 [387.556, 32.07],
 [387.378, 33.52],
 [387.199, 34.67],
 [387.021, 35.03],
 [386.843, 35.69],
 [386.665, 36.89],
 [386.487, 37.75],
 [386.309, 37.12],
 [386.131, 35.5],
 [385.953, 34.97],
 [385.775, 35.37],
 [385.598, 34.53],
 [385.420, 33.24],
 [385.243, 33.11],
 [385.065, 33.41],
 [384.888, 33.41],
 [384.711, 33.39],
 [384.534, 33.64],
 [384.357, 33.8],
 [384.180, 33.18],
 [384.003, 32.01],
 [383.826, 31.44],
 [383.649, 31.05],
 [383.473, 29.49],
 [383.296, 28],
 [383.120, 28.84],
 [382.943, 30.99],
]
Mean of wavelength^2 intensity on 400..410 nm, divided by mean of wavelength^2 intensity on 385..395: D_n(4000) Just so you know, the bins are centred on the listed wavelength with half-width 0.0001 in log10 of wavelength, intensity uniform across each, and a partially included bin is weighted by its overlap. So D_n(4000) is 1.36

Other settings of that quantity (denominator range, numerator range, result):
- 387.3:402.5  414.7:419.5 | 1.28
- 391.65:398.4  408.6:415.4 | 1.36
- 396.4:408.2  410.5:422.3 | 1.10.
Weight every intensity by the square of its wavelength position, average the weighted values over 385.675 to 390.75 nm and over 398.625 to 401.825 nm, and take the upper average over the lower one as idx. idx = 1.37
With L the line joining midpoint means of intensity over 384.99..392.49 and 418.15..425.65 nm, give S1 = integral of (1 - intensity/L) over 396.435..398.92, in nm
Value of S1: 0.21 nm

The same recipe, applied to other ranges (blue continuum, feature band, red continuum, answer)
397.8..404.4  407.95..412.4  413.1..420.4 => 0.182 nm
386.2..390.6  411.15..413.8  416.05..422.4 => 0.027 nm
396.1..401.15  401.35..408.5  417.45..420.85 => -0.461 nm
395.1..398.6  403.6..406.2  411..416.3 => -0.273 nm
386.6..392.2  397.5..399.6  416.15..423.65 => -0.204 nm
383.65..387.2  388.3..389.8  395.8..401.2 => 0.083 nm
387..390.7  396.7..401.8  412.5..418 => -0.469 nm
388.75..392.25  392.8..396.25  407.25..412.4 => 0.410 nm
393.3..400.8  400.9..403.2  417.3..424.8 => -0.246 nm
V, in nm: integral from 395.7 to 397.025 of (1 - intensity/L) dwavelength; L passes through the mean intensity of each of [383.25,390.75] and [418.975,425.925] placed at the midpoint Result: 0.24 nm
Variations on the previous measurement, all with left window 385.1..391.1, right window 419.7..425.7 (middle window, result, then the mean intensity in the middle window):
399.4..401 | -0.28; 44.8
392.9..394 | 0.31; 26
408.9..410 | -0.06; 43.3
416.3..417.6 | 0.08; 40.5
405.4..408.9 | -0.26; 43.2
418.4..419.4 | 0.02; 42.7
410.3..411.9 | 0.09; 39.1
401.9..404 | -0.17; 42.2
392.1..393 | 0.08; 32.7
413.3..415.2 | -0.09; 44.3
